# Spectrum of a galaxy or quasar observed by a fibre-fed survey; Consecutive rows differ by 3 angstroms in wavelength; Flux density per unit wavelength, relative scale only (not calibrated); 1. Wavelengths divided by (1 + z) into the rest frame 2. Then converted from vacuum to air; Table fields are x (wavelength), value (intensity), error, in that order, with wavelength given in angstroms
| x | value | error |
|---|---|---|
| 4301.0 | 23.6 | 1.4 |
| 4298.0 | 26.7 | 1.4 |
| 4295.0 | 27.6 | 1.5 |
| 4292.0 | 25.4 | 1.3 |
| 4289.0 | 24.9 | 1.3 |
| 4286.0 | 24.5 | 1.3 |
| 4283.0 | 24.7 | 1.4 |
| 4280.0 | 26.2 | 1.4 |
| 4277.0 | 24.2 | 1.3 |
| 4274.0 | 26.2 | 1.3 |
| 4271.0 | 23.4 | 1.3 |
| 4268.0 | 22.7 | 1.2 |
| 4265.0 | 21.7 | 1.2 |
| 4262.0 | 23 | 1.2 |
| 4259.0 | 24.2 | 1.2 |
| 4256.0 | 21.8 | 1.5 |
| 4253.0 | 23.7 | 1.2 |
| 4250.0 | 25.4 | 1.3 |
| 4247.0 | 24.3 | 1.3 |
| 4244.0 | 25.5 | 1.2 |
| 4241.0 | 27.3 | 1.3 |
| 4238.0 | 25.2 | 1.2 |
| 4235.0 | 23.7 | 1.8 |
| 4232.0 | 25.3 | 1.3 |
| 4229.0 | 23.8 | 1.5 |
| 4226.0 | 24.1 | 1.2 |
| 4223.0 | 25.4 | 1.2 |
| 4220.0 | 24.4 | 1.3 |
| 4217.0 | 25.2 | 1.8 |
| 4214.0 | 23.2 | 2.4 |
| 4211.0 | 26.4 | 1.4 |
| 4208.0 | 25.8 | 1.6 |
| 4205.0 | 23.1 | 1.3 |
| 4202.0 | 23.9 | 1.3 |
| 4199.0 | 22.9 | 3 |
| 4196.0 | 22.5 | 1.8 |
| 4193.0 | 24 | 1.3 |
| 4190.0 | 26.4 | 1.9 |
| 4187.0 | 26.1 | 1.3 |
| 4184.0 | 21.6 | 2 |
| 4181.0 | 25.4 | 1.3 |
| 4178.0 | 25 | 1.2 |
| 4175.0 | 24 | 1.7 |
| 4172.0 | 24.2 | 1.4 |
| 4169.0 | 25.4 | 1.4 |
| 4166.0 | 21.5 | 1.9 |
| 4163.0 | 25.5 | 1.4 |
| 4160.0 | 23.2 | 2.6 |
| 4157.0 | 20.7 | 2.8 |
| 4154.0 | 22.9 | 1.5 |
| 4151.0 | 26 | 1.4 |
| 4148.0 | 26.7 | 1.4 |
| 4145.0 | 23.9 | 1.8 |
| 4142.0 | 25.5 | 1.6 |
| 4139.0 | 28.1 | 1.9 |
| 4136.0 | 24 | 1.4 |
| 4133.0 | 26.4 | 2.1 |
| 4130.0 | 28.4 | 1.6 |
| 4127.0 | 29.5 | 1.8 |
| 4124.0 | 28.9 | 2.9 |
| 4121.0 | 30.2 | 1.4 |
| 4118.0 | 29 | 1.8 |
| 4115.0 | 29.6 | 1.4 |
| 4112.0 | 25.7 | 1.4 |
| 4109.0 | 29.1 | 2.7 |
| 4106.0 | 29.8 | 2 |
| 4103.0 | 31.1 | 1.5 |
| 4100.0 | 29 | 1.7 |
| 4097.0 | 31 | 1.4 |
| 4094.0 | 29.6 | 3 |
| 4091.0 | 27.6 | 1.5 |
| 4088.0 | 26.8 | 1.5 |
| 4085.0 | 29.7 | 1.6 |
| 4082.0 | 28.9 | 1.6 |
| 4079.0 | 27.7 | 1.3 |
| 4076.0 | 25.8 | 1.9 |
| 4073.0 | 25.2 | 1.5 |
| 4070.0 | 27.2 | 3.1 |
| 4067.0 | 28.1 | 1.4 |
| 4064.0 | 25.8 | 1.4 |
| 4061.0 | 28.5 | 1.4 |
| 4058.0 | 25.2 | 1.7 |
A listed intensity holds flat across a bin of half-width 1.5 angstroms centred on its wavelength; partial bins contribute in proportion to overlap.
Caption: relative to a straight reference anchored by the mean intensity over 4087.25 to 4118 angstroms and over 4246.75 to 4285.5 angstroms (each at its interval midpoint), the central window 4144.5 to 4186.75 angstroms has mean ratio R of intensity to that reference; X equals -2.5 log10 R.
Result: 0.13 mag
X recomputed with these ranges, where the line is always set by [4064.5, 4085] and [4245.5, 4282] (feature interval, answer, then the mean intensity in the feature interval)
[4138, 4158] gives 0.05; 24.8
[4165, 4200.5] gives 0.05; 24.1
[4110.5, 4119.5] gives -0.06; 28.1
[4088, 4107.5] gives -0.10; 29.5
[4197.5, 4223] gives 0.02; 24.4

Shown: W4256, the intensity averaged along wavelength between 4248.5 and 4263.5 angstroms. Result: 23.6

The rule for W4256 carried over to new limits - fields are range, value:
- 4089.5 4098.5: 29.4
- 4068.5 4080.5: 26.5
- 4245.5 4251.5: 24.8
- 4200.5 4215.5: 24.5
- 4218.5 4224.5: 24.9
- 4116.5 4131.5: 29.2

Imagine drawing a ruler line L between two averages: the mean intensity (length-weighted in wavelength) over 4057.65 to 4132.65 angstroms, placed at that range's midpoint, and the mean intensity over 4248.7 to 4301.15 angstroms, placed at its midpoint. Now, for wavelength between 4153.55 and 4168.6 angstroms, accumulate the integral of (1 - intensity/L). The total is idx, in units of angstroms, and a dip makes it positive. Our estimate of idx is 2.2 angstroms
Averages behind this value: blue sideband 28.3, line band 22.9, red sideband 24.5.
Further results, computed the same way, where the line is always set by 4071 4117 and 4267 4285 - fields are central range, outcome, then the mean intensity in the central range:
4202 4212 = 0.5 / 24.9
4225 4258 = 1.0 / 24.6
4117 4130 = -0.7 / 29.3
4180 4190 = 0.7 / 24.6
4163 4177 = 1.5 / 24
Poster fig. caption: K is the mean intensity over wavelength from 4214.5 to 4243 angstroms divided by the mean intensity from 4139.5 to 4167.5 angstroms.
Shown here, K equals 1.03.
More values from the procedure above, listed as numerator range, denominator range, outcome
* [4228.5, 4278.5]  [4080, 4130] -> 0.83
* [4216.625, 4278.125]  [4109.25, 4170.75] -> 0.93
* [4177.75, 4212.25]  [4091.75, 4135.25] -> 0.84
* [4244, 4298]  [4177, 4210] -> 1.01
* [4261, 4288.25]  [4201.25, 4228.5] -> 0.98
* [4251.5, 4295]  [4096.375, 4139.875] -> 0.84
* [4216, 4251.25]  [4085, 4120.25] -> 0.86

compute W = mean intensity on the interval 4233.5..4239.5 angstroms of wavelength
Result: 24.4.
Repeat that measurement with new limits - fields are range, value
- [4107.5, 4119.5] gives 28.4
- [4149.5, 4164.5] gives 23.7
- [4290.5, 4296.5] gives 26.5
